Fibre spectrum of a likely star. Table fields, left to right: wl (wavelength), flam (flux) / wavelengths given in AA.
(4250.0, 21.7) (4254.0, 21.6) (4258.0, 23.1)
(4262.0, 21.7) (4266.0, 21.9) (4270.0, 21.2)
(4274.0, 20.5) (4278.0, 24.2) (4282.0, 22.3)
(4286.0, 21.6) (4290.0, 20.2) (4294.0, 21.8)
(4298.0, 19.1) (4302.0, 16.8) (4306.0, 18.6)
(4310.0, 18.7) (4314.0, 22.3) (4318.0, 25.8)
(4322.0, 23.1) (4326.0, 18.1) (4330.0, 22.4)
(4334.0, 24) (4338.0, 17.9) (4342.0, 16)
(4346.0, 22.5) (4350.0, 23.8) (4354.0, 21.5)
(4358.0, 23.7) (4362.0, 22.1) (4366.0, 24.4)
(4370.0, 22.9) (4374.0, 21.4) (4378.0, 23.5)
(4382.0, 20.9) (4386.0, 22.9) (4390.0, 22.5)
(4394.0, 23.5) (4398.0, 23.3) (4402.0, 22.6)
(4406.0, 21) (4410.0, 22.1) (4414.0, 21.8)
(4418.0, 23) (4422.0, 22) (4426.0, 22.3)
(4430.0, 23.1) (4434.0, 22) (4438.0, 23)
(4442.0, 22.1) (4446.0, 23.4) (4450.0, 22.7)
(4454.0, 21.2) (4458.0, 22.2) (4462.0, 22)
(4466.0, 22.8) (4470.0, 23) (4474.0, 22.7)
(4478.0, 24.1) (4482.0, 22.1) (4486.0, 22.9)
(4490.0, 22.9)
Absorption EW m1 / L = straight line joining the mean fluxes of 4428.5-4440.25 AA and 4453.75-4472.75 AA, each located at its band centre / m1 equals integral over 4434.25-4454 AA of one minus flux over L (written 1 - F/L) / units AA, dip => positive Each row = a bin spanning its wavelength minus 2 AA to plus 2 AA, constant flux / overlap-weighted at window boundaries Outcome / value 0.0 AA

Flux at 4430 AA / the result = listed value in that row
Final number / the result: 23.1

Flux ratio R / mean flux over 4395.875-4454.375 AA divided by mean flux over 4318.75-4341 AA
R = 1.06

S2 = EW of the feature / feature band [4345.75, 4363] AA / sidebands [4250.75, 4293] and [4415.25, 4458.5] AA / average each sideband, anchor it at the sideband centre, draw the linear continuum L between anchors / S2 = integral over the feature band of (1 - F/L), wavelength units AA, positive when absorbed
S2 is -0.5 AA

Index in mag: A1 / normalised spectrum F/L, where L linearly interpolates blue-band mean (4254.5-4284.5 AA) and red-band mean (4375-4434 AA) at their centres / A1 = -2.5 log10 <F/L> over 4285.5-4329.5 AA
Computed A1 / 0.08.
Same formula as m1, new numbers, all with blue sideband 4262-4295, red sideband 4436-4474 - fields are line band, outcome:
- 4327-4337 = -0.1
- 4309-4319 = -0.2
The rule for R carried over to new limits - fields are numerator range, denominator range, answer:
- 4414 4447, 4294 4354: 1.09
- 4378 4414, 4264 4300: 1.04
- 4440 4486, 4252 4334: 1.06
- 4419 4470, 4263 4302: 1.06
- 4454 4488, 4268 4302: 1.07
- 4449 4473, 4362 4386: 0.99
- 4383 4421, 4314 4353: 1.04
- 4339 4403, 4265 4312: 1.08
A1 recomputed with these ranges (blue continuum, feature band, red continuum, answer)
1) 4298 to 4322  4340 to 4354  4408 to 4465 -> 0.01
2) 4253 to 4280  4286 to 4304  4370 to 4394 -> 0.13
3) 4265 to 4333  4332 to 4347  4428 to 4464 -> 0.08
